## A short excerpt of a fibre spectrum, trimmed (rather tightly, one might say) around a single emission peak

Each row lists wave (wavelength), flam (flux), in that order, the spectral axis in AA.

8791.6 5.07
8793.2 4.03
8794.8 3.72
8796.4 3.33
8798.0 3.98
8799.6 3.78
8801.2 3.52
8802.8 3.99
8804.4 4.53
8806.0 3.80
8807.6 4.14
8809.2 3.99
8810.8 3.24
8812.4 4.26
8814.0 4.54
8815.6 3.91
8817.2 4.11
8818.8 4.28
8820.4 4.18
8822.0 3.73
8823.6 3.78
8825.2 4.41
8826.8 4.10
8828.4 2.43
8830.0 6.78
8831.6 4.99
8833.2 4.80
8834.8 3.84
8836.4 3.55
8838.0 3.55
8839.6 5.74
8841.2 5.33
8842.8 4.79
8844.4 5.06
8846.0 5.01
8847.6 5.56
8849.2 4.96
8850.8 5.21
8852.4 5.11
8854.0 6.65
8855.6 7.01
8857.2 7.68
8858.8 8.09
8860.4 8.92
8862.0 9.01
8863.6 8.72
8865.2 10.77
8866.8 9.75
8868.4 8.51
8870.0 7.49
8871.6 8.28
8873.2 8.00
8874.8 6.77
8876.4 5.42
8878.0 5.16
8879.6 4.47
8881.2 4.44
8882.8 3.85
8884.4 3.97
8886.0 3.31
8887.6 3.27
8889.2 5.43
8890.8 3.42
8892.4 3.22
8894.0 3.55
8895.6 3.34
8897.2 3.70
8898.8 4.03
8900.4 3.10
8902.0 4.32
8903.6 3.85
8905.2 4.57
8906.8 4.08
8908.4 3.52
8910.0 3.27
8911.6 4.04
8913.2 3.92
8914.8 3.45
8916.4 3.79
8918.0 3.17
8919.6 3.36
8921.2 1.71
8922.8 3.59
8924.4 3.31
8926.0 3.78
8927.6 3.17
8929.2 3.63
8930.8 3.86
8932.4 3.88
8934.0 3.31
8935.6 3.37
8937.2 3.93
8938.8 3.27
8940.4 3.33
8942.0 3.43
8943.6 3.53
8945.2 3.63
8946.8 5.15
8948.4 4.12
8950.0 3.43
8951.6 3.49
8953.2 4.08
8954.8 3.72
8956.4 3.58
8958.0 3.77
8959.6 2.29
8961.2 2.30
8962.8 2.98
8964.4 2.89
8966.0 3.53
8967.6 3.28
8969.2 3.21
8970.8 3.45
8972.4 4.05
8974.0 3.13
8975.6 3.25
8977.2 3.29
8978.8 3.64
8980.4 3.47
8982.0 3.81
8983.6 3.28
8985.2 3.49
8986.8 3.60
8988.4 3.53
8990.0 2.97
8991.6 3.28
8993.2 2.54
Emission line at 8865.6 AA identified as [O III] 5007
